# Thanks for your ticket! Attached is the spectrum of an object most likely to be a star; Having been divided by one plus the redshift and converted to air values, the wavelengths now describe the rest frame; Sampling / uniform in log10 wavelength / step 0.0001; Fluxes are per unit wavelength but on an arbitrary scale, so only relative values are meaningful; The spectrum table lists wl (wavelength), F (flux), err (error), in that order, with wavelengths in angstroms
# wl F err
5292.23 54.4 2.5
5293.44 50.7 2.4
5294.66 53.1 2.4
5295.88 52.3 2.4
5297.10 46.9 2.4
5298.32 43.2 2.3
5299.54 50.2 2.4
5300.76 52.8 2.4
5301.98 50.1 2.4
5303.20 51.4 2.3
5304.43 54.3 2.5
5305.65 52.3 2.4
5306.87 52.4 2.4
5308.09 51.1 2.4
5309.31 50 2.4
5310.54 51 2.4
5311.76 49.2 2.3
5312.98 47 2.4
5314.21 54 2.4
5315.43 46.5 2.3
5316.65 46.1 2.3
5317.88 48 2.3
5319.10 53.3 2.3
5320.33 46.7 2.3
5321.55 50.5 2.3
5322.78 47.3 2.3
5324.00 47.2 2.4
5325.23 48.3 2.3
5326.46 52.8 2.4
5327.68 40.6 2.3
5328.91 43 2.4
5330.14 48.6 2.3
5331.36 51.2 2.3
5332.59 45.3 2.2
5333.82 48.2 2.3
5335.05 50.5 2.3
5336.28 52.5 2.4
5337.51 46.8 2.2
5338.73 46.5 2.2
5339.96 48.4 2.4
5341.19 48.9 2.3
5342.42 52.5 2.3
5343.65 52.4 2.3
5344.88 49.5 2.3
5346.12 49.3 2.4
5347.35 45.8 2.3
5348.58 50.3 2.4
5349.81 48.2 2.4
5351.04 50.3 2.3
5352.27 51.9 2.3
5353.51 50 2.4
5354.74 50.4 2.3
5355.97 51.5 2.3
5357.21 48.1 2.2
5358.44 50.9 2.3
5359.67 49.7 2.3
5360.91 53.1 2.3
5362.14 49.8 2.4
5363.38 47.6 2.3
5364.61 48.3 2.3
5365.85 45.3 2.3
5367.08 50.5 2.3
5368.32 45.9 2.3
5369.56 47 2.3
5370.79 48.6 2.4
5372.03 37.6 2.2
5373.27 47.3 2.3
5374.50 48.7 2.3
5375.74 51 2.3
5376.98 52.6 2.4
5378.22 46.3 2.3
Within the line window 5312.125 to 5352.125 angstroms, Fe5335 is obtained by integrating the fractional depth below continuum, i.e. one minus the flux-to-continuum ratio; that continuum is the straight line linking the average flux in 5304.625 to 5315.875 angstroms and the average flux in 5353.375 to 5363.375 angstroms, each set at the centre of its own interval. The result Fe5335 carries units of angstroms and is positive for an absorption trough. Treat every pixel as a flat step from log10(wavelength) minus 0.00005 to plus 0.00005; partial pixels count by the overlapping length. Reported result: 1.4 angstroms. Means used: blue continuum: 50.6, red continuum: 50.3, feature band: 48.7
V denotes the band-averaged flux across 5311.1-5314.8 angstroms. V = 50.1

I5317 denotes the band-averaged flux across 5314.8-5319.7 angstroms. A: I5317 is 48.6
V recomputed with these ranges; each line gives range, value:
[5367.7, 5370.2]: 46.5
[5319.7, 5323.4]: 48.2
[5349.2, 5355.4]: 50.2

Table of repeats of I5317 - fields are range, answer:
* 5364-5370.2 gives 47.4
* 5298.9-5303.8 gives 51.1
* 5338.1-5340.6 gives 47.6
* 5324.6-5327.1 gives 50.4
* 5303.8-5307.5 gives 52.9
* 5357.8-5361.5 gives 51.2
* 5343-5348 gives 49.2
